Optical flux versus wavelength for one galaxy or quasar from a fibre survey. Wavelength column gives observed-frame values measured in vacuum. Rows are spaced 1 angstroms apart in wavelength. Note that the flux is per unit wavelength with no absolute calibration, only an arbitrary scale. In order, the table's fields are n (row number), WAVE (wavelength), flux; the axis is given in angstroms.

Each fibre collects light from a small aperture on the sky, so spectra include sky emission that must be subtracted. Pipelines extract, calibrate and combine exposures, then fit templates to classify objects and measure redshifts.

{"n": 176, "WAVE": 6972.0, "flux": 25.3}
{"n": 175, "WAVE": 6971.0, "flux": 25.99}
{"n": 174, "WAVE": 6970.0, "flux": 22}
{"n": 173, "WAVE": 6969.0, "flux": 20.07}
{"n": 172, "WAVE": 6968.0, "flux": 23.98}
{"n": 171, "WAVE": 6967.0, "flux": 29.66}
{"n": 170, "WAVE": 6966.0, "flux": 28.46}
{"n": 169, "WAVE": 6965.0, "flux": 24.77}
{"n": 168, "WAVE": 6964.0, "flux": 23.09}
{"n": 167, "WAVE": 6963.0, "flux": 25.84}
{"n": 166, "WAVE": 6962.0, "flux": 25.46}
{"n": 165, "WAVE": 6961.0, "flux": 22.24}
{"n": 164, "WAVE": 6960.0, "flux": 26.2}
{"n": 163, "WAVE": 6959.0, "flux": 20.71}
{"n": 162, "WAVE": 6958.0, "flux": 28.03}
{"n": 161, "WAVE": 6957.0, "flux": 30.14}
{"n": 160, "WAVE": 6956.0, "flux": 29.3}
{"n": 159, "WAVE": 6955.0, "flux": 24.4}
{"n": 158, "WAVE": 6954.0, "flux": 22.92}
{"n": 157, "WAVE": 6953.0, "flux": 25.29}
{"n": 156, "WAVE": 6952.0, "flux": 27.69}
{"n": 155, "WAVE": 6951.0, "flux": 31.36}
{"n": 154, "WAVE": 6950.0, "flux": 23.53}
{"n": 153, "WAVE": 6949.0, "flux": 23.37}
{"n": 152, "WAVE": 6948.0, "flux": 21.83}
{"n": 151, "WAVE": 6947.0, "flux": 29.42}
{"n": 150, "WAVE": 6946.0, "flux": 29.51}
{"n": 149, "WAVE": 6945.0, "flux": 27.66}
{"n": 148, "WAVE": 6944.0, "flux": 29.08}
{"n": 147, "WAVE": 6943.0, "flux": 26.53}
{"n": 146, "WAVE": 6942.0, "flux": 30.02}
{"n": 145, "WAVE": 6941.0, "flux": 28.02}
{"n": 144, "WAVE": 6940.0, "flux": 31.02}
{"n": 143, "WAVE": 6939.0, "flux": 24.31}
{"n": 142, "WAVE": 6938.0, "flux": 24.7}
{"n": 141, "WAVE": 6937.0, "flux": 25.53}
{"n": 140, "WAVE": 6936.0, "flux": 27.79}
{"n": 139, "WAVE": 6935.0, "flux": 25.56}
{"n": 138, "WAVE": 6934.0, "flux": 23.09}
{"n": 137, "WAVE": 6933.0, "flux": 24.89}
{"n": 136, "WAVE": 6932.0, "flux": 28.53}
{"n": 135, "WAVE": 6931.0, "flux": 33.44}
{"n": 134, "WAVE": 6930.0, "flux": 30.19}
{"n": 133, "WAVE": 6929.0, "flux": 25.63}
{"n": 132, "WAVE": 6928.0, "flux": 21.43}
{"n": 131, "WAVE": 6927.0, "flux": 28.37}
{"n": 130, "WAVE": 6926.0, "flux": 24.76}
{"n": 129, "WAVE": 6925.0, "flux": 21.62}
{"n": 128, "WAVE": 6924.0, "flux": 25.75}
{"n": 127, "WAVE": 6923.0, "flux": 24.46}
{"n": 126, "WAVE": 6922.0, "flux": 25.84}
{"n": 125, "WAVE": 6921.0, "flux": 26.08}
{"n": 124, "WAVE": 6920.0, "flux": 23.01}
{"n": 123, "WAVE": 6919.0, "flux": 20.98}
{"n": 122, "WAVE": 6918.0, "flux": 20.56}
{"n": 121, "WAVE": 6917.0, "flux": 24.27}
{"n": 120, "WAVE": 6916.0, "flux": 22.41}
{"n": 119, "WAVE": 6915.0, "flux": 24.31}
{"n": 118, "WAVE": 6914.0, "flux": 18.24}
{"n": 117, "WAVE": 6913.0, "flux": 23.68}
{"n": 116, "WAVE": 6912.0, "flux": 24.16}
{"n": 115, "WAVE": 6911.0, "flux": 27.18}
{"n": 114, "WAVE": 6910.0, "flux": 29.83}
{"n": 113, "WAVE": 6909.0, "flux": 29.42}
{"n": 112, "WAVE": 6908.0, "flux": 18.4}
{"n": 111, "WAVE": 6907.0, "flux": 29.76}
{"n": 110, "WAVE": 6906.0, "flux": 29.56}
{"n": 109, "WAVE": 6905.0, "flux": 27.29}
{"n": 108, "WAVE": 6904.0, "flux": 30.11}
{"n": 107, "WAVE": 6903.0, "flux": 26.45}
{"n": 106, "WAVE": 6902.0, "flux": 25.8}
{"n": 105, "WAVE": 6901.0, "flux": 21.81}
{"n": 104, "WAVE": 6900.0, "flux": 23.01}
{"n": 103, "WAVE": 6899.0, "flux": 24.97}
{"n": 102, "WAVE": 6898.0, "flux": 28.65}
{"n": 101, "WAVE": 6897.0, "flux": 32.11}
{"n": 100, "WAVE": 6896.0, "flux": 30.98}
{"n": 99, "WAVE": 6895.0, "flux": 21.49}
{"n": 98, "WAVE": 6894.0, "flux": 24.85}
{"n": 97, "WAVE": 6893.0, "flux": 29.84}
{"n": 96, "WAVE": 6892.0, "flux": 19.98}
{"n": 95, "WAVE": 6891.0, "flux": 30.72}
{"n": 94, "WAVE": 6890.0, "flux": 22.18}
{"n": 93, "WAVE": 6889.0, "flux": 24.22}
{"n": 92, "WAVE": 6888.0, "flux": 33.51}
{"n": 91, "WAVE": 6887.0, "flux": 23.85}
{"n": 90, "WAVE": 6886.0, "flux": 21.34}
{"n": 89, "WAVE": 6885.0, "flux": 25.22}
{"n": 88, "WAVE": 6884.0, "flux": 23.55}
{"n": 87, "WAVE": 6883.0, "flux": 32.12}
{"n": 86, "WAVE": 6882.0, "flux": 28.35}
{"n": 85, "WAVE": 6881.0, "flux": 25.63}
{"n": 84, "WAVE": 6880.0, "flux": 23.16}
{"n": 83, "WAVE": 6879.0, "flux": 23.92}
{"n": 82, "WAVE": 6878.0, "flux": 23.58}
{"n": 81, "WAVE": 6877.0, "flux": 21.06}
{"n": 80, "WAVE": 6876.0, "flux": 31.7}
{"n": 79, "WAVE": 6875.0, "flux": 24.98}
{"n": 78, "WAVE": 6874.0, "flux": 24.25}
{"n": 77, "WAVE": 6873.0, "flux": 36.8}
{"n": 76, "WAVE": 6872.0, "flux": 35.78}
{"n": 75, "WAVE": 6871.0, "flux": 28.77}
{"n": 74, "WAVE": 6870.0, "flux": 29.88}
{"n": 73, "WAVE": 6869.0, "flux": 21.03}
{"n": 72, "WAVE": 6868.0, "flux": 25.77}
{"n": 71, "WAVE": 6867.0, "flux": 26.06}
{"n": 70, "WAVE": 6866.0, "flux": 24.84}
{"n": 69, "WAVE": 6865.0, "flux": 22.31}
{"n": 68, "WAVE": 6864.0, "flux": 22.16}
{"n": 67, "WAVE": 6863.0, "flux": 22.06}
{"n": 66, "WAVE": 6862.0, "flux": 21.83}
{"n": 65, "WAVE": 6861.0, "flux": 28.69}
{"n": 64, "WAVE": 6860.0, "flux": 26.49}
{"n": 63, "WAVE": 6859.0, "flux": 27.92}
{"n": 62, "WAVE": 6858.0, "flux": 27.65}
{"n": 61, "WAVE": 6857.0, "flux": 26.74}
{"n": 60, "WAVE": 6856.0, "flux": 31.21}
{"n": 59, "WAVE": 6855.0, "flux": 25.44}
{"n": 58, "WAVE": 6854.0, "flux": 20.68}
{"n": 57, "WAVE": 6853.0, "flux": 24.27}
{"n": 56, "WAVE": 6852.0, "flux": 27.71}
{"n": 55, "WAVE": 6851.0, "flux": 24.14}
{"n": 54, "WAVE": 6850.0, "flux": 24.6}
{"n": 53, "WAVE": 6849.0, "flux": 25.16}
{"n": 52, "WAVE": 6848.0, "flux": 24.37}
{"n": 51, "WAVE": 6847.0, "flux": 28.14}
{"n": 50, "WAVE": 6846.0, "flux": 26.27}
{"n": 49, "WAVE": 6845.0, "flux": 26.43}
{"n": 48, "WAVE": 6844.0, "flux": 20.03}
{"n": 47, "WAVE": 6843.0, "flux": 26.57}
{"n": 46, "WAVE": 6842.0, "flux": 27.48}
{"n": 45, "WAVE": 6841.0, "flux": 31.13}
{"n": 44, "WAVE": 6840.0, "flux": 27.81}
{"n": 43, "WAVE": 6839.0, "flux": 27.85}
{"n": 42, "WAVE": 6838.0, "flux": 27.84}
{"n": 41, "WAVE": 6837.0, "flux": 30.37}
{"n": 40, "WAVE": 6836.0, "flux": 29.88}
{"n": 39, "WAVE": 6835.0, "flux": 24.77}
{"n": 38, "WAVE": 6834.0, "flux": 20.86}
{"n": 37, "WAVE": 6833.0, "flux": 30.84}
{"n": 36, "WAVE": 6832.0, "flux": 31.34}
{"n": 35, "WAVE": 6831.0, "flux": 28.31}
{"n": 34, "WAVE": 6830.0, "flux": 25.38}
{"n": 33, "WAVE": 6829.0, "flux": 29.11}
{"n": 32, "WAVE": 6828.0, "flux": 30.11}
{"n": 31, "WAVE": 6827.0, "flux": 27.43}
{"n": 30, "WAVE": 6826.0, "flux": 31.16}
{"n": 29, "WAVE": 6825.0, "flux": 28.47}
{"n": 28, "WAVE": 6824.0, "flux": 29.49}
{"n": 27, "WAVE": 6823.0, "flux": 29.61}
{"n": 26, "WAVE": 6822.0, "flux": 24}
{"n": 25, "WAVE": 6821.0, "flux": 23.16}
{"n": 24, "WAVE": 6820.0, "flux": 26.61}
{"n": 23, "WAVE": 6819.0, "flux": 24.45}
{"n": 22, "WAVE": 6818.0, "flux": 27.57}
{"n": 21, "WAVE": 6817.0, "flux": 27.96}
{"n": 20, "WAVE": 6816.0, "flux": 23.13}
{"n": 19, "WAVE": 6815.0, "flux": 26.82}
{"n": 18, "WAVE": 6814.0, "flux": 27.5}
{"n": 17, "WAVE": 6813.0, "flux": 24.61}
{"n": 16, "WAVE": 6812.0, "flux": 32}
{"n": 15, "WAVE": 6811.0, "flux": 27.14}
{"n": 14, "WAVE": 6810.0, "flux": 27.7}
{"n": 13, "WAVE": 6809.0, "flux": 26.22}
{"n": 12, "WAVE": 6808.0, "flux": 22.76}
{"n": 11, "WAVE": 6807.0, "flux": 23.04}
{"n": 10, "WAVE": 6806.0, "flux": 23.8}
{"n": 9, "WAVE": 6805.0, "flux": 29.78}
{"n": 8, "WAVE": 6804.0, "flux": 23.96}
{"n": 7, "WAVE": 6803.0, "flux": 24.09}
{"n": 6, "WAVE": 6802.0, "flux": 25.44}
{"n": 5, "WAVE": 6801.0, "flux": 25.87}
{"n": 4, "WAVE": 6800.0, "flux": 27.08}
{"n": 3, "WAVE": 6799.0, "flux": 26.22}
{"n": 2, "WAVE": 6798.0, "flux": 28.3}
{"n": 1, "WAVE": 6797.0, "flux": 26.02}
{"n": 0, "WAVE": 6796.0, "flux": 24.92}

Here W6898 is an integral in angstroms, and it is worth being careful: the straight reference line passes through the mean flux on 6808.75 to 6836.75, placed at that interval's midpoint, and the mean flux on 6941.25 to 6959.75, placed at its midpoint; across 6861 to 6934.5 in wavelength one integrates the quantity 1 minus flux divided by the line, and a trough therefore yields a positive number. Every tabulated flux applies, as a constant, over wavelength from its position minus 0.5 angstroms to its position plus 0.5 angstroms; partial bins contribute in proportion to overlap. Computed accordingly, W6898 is 3.4 angstroms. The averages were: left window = 27.4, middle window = 25.7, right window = 26.7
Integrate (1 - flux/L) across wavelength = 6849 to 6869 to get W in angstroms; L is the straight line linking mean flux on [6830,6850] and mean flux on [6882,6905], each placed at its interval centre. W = 1.2 angstroms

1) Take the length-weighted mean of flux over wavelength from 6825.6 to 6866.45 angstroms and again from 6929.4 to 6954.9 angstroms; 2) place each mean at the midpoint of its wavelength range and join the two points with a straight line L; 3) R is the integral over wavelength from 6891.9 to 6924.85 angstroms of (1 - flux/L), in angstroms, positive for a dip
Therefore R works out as 1.80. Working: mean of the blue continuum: 26.5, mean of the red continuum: 27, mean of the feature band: 25.3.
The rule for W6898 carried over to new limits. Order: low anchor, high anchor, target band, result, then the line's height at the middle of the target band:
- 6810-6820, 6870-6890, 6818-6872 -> 0.52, 26.9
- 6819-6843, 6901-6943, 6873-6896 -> 0.70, 26.6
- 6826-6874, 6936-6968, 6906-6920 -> 1.23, 26.6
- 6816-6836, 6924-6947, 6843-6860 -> 0.96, 27.3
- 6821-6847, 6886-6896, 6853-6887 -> 0.47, 26.4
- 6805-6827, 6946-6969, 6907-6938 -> 1.10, 26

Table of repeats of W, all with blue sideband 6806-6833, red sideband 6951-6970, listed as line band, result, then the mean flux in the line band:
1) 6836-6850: 0.0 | 26.9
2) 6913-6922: 1.1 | 22.7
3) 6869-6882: -0.4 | 27.2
